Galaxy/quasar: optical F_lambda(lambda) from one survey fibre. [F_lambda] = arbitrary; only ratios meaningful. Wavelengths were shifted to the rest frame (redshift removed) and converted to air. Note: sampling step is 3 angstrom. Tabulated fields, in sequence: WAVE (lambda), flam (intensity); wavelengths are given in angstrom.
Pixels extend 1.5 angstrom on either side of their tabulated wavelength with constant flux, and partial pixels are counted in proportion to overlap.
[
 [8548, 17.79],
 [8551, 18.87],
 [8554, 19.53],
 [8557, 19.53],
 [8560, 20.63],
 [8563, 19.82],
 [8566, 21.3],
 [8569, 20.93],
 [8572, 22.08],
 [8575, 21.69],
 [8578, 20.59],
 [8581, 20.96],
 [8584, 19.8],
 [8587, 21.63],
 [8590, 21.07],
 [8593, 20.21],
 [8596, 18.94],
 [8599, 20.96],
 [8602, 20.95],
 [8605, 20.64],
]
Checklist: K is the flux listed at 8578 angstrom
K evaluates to 20.59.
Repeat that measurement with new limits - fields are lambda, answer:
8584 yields 19.8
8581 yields 20.96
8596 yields 18.94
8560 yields 20.63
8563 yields 19.82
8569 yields 20.93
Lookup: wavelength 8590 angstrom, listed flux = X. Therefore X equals 21.07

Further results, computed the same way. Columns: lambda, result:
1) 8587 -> 21.63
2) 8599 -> 20.96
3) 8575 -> 21.69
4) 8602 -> 20.95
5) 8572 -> 22.08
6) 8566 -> 21.3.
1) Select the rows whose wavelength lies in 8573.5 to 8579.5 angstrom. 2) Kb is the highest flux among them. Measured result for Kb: 21.69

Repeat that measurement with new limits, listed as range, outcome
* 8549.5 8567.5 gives 21.3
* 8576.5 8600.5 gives 21.63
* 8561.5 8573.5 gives 22.08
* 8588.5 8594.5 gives 21.07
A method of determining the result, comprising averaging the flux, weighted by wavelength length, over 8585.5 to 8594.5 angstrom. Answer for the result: 21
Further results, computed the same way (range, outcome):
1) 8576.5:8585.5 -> 20.5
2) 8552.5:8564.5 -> 19.9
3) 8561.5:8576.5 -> 21.2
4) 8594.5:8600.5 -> 20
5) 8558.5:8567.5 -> 20.6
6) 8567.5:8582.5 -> 21.2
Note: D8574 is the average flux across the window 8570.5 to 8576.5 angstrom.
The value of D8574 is 21.9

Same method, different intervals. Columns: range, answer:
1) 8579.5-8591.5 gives 20.9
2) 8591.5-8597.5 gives 19.6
